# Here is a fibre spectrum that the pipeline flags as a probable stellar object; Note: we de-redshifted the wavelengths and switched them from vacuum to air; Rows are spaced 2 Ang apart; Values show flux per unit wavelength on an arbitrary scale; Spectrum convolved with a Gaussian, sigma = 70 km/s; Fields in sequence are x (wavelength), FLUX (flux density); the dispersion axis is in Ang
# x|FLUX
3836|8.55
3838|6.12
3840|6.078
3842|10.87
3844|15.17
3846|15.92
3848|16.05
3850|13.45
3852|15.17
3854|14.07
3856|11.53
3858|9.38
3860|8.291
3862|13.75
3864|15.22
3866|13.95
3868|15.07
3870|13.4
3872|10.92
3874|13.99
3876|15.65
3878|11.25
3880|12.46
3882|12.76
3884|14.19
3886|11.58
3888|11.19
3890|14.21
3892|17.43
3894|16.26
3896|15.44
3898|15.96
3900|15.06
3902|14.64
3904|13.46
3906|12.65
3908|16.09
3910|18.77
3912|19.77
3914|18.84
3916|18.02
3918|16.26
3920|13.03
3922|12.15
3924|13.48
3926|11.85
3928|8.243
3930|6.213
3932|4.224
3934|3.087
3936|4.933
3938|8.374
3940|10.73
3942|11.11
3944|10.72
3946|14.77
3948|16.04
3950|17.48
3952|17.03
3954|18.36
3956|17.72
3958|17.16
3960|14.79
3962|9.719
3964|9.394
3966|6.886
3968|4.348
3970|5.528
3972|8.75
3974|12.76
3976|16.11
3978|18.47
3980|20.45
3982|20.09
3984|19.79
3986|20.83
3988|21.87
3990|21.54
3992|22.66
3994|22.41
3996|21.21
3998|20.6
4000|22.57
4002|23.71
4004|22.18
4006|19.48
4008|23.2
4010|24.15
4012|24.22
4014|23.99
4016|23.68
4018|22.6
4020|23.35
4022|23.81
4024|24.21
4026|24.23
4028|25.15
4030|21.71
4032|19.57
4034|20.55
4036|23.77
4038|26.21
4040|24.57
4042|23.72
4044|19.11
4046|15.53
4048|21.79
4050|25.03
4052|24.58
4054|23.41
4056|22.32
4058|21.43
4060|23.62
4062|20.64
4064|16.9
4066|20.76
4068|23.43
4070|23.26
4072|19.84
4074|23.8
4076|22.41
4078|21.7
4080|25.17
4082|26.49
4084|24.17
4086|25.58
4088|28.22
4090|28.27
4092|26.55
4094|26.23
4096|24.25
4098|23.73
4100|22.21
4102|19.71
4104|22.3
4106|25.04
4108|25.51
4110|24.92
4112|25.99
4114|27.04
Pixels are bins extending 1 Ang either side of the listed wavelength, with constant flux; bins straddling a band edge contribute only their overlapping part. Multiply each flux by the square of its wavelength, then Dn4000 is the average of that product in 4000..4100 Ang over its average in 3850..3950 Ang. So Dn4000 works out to 1.92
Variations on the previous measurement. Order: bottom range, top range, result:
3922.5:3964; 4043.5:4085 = 2.01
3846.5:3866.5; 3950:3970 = 1.02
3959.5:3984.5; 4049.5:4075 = 1.83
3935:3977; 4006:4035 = 1.98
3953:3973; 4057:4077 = 2.02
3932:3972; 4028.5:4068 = 2.05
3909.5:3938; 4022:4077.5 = 2.01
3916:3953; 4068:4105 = 2.30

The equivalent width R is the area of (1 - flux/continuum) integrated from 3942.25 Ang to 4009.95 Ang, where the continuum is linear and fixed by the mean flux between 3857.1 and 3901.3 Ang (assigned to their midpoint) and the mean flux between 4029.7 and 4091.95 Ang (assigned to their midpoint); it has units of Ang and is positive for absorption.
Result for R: 6.20 Ang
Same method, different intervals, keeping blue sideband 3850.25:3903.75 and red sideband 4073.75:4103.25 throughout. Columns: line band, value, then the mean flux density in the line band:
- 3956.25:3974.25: 7.91 Ang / 10.1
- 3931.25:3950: 7.90 Ang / 9.83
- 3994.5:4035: -3.89 Ang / 22.7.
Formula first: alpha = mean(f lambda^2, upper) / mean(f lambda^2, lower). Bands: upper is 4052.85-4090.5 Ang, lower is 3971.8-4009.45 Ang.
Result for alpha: 1.19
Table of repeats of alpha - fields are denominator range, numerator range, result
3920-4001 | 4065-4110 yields 1.81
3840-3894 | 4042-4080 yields 1.81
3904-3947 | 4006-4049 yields 1.98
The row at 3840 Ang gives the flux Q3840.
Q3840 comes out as 6.078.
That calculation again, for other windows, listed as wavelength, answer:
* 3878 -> 11.25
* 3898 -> 15.96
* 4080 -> 25.17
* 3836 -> 8.55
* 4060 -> 23.62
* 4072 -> 19.84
